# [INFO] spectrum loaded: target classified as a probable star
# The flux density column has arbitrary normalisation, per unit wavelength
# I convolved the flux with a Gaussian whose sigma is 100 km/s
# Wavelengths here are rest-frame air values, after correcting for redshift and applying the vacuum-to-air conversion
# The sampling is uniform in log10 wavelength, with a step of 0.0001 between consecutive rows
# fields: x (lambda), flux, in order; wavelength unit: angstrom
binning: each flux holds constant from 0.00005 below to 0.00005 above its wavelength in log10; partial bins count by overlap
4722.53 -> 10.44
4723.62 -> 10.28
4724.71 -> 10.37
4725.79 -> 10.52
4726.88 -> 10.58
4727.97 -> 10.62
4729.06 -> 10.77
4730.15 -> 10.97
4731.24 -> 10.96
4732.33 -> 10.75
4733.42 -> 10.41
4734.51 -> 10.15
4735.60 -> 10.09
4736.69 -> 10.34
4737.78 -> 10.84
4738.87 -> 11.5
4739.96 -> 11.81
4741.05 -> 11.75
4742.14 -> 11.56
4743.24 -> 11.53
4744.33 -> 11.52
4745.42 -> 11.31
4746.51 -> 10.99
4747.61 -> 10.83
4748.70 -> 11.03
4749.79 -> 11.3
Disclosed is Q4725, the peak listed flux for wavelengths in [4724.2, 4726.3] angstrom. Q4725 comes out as 10.52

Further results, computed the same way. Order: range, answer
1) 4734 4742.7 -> 11.81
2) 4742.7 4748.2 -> 11.53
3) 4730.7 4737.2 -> 10.96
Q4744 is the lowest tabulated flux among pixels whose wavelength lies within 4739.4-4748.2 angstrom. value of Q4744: 10.83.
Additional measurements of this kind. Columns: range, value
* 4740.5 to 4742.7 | 11.56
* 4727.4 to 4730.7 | 10.62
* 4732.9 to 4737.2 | 10.09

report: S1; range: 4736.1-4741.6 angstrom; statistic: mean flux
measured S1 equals 11.3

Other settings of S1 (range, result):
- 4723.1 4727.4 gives 10.4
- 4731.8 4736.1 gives 10.4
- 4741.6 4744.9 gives 11.5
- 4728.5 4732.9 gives 10.9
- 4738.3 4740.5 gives 11.7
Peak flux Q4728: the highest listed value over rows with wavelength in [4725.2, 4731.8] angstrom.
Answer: 10.97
